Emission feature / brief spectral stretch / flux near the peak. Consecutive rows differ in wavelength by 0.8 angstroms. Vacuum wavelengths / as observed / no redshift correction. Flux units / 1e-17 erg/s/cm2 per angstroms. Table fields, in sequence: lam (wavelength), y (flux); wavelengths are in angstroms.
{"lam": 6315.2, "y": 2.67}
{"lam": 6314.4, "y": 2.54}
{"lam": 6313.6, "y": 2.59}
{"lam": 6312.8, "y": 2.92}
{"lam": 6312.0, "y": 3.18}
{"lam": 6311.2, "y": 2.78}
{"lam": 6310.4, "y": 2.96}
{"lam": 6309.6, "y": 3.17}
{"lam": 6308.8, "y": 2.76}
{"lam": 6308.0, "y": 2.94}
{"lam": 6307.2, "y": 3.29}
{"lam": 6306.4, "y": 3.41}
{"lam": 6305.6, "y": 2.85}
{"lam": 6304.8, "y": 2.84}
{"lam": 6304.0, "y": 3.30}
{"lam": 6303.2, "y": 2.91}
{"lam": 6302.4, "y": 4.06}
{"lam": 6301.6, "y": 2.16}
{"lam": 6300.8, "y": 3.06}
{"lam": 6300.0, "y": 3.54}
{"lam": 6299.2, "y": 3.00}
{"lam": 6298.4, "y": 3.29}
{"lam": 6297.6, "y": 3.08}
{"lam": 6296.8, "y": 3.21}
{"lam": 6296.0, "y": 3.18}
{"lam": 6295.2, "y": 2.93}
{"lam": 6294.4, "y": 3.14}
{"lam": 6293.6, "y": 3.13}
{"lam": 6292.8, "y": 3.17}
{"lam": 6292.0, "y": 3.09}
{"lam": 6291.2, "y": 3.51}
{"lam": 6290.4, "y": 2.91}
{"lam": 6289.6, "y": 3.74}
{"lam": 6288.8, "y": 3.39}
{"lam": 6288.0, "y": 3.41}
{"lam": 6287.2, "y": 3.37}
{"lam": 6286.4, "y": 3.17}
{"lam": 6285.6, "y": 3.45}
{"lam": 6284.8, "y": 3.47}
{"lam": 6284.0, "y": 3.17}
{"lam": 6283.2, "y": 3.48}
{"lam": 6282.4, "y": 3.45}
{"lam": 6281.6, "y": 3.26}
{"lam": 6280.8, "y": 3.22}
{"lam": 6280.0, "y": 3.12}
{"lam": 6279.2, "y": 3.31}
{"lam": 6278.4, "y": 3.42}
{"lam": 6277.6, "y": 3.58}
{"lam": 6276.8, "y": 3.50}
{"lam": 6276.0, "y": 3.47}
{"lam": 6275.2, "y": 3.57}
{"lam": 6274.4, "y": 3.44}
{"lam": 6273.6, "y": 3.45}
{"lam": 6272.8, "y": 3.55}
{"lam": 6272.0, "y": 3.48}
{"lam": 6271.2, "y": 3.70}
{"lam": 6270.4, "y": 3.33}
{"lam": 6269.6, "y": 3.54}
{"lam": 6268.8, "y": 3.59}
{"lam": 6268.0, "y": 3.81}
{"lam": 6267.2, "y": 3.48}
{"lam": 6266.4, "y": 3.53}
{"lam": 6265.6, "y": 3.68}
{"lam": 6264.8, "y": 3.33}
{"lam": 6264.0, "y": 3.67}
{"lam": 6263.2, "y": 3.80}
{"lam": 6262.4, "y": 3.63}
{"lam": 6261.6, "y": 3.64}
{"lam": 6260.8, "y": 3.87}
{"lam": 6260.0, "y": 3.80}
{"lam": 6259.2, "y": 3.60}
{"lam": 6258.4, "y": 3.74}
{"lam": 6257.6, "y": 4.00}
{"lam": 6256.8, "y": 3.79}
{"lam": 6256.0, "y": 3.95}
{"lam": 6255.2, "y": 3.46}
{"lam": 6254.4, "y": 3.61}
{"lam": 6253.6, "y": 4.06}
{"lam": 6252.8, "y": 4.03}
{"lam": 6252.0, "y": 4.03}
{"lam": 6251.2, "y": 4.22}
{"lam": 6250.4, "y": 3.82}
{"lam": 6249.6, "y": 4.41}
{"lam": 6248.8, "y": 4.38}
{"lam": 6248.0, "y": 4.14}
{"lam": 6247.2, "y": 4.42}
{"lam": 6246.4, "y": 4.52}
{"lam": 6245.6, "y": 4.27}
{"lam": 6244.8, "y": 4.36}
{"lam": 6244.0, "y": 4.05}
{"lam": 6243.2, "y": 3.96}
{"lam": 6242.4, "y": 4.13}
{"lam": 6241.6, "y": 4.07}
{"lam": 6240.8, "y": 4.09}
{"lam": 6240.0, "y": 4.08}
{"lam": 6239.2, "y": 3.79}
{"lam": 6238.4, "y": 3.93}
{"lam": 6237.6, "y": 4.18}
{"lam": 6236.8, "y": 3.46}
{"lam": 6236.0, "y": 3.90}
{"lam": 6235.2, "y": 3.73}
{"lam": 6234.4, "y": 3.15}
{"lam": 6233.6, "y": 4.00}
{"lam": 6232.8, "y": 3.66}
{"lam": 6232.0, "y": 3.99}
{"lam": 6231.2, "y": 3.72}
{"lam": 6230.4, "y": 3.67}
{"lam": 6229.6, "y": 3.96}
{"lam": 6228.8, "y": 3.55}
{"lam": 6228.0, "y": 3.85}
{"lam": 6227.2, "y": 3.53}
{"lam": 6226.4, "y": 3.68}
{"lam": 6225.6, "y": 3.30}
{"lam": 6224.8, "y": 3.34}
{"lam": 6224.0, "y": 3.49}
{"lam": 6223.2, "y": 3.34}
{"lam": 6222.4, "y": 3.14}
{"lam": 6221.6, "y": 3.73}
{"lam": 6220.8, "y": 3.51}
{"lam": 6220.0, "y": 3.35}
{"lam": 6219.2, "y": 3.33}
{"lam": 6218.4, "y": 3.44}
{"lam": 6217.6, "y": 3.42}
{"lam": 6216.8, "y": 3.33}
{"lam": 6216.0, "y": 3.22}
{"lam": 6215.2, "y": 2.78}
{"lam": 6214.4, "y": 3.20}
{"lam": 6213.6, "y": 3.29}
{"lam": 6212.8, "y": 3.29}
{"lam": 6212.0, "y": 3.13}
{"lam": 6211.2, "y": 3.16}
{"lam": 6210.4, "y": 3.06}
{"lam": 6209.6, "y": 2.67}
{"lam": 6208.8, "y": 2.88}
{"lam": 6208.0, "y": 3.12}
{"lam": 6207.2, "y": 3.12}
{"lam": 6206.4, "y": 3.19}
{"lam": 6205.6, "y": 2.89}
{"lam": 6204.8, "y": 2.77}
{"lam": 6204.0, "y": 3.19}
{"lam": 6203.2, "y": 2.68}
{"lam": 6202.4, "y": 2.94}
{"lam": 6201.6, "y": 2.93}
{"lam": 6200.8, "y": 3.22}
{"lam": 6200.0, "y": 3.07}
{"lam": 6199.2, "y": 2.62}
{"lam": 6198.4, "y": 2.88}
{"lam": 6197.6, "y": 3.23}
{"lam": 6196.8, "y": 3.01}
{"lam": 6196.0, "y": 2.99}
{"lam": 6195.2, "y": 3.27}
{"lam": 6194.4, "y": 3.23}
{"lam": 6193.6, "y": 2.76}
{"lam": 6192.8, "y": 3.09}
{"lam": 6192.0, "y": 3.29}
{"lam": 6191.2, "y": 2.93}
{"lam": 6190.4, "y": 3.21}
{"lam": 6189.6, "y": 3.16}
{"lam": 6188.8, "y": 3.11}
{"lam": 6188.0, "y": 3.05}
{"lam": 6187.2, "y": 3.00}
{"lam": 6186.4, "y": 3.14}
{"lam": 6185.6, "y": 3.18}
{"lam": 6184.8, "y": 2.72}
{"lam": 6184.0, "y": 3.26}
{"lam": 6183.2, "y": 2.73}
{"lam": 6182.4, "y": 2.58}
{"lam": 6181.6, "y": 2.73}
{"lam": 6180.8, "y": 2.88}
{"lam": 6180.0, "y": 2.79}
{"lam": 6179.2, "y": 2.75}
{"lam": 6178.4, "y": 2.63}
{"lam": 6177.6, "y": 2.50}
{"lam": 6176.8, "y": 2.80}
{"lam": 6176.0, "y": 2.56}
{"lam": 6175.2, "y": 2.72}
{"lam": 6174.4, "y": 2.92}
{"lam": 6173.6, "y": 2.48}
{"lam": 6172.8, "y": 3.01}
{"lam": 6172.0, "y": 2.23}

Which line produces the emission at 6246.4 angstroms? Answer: C III]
